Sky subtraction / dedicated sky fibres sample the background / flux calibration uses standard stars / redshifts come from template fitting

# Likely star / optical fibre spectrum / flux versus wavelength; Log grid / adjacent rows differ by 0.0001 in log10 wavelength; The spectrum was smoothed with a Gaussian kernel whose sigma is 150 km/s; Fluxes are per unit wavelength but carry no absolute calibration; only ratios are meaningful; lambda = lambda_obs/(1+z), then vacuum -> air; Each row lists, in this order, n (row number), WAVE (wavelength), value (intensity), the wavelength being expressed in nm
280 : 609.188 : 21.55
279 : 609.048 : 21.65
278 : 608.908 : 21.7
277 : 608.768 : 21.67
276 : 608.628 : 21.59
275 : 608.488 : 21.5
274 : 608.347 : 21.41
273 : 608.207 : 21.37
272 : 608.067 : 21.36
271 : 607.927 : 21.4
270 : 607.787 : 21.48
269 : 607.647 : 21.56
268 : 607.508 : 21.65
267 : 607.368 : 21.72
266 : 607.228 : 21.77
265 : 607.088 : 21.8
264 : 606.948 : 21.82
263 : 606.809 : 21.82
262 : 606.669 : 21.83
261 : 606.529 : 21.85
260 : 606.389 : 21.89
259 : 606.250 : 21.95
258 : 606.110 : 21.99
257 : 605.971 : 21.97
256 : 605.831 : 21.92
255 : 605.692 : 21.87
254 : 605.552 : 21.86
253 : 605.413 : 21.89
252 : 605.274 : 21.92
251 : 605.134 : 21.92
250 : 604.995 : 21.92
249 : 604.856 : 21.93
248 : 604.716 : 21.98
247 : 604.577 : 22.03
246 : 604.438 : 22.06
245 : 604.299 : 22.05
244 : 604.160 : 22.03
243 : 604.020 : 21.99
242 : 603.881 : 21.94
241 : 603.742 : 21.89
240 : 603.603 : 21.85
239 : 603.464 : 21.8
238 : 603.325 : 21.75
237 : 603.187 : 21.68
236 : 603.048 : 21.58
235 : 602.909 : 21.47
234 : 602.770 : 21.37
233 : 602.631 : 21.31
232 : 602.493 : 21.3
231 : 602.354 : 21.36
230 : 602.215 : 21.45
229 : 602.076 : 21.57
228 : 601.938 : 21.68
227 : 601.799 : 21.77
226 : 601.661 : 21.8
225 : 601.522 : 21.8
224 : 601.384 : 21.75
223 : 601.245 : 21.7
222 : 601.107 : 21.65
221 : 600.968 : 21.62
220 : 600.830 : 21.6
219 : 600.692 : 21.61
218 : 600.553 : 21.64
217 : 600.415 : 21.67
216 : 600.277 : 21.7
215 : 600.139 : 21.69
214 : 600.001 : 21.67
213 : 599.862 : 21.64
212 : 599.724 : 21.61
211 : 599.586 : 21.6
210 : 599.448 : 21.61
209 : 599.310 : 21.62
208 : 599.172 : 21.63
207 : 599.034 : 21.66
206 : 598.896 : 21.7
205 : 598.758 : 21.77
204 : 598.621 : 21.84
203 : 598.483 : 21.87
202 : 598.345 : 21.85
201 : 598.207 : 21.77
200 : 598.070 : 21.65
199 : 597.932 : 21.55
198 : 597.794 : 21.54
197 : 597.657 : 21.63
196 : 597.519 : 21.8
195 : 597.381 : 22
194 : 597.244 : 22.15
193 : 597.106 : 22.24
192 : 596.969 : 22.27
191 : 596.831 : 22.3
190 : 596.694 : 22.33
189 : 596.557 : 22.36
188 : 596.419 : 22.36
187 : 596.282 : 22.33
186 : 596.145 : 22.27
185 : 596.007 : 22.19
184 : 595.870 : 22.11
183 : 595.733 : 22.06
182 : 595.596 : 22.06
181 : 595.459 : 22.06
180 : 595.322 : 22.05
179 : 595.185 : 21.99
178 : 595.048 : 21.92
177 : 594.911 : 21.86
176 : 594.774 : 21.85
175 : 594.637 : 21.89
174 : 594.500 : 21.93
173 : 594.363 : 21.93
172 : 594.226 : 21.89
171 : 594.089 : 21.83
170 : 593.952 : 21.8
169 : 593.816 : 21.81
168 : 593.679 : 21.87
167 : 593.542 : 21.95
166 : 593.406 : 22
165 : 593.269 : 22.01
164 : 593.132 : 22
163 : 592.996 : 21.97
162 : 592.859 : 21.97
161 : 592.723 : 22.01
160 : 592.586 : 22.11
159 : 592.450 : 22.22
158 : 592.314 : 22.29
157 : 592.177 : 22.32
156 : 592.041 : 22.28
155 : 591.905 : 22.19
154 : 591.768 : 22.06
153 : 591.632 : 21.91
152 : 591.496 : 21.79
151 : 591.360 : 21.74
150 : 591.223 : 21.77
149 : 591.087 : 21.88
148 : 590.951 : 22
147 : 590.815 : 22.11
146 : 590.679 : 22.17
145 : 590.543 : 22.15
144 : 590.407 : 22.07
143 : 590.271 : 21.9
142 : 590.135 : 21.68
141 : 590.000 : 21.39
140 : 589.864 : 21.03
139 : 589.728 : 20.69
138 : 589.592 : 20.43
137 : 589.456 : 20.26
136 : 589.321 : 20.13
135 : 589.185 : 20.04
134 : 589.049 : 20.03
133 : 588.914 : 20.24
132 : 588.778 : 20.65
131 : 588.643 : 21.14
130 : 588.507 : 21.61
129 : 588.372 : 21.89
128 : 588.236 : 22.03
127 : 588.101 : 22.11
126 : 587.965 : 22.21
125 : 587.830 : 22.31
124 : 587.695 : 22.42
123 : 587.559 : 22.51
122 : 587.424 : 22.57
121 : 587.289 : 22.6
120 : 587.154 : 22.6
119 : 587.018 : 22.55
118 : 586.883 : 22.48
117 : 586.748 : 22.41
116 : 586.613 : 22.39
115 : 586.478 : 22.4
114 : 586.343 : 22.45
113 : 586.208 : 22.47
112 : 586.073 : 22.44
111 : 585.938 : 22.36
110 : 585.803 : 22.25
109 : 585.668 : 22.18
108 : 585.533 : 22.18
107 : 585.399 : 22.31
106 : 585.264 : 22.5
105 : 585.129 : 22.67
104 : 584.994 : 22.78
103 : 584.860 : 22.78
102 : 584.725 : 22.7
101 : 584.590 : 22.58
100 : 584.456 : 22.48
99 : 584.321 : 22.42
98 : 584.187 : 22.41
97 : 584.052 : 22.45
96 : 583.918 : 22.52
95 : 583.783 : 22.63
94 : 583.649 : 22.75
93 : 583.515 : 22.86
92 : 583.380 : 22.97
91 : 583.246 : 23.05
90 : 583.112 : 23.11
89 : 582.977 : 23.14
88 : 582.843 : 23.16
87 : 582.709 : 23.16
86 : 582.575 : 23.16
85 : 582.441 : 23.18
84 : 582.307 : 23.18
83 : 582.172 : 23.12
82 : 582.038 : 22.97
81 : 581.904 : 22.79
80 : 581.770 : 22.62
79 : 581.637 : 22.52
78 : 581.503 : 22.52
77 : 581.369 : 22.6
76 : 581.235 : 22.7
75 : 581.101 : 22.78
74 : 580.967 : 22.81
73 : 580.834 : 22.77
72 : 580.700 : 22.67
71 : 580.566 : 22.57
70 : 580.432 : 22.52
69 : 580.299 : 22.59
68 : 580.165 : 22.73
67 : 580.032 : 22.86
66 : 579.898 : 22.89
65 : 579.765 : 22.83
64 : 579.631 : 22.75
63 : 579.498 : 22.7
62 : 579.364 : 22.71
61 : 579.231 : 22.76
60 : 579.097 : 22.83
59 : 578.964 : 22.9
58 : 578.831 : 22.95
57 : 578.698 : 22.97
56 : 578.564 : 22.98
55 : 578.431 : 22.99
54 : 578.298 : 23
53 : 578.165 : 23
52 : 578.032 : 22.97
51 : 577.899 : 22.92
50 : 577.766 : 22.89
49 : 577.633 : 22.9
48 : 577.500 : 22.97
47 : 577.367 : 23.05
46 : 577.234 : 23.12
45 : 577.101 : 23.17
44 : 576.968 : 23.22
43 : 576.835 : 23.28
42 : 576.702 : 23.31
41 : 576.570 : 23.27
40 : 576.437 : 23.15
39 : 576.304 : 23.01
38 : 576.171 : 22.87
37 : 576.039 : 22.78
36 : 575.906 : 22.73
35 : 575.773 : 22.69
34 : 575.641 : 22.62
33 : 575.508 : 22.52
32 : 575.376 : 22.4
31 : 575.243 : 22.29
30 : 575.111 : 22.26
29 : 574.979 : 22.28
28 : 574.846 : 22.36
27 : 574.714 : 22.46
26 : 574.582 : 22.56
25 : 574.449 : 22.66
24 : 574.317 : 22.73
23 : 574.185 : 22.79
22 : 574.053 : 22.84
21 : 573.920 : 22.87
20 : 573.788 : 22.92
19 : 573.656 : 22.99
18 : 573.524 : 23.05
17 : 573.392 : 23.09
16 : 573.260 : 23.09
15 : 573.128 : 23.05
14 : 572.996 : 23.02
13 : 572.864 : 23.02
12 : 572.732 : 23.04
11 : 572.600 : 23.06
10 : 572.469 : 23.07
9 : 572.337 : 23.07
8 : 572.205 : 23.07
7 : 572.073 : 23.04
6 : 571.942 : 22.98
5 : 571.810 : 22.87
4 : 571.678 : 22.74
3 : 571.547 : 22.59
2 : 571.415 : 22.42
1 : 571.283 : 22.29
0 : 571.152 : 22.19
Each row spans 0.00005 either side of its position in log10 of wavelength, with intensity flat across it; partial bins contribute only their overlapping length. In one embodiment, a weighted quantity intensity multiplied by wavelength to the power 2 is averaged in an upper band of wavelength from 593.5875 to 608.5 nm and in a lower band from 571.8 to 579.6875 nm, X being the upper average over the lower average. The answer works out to 1.04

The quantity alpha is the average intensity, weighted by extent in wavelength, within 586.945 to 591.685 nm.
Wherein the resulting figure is 21.6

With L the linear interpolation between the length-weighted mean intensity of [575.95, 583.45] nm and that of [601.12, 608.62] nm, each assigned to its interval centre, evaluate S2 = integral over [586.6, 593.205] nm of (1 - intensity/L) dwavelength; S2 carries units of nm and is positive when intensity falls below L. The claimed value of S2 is 0.19 nm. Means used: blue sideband 22.9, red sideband 21.7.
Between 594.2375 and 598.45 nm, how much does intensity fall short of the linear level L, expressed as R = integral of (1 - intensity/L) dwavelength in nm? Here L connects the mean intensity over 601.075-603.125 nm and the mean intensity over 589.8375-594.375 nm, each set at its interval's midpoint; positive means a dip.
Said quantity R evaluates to -0.04 nm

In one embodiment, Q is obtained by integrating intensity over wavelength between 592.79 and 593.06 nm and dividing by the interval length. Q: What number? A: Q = 22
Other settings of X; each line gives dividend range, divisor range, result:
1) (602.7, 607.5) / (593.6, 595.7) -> 1.03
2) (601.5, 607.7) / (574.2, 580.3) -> 1.05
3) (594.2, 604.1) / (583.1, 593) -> 1.03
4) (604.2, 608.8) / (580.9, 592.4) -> 1.05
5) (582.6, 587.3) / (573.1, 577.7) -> 1.02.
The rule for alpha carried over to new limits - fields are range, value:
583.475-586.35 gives 22.5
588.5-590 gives 20.6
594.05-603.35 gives 21.8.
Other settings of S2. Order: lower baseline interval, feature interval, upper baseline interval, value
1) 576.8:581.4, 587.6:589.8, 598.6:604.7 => 0.12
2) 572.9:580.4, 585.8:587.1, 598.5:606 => 0.00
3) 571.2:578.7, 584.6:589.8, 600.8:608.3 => 0.11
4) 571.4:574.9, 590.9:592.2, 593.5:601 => 0.01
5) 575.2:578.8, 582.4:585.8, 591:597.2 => -0.02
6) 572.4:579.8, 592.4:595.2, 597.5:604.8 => 0.01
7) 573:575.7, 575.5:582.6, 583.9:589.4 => -0.13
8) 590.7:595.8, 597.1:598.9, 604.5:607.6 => 0.01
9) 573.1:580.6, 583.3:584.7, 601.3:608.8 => 0.00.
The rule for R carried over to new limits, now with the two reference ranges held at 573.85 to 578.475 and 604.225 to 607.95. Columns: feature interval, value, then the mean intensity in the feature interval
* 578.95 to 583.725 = -0.04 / 22.8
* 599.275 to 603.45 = 0.08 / 21.6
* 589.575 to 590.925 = 0.05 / 21.6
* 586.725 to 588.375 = 0.01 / 22.4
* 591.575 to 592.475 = 0.01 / 22.2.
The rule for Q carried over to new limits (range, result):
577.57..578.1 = 22.9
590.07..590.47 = 21.9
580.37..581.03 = 22.7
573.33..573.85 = 23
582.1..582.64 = 23.1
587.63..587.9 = 22.4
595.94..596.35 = 22.2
